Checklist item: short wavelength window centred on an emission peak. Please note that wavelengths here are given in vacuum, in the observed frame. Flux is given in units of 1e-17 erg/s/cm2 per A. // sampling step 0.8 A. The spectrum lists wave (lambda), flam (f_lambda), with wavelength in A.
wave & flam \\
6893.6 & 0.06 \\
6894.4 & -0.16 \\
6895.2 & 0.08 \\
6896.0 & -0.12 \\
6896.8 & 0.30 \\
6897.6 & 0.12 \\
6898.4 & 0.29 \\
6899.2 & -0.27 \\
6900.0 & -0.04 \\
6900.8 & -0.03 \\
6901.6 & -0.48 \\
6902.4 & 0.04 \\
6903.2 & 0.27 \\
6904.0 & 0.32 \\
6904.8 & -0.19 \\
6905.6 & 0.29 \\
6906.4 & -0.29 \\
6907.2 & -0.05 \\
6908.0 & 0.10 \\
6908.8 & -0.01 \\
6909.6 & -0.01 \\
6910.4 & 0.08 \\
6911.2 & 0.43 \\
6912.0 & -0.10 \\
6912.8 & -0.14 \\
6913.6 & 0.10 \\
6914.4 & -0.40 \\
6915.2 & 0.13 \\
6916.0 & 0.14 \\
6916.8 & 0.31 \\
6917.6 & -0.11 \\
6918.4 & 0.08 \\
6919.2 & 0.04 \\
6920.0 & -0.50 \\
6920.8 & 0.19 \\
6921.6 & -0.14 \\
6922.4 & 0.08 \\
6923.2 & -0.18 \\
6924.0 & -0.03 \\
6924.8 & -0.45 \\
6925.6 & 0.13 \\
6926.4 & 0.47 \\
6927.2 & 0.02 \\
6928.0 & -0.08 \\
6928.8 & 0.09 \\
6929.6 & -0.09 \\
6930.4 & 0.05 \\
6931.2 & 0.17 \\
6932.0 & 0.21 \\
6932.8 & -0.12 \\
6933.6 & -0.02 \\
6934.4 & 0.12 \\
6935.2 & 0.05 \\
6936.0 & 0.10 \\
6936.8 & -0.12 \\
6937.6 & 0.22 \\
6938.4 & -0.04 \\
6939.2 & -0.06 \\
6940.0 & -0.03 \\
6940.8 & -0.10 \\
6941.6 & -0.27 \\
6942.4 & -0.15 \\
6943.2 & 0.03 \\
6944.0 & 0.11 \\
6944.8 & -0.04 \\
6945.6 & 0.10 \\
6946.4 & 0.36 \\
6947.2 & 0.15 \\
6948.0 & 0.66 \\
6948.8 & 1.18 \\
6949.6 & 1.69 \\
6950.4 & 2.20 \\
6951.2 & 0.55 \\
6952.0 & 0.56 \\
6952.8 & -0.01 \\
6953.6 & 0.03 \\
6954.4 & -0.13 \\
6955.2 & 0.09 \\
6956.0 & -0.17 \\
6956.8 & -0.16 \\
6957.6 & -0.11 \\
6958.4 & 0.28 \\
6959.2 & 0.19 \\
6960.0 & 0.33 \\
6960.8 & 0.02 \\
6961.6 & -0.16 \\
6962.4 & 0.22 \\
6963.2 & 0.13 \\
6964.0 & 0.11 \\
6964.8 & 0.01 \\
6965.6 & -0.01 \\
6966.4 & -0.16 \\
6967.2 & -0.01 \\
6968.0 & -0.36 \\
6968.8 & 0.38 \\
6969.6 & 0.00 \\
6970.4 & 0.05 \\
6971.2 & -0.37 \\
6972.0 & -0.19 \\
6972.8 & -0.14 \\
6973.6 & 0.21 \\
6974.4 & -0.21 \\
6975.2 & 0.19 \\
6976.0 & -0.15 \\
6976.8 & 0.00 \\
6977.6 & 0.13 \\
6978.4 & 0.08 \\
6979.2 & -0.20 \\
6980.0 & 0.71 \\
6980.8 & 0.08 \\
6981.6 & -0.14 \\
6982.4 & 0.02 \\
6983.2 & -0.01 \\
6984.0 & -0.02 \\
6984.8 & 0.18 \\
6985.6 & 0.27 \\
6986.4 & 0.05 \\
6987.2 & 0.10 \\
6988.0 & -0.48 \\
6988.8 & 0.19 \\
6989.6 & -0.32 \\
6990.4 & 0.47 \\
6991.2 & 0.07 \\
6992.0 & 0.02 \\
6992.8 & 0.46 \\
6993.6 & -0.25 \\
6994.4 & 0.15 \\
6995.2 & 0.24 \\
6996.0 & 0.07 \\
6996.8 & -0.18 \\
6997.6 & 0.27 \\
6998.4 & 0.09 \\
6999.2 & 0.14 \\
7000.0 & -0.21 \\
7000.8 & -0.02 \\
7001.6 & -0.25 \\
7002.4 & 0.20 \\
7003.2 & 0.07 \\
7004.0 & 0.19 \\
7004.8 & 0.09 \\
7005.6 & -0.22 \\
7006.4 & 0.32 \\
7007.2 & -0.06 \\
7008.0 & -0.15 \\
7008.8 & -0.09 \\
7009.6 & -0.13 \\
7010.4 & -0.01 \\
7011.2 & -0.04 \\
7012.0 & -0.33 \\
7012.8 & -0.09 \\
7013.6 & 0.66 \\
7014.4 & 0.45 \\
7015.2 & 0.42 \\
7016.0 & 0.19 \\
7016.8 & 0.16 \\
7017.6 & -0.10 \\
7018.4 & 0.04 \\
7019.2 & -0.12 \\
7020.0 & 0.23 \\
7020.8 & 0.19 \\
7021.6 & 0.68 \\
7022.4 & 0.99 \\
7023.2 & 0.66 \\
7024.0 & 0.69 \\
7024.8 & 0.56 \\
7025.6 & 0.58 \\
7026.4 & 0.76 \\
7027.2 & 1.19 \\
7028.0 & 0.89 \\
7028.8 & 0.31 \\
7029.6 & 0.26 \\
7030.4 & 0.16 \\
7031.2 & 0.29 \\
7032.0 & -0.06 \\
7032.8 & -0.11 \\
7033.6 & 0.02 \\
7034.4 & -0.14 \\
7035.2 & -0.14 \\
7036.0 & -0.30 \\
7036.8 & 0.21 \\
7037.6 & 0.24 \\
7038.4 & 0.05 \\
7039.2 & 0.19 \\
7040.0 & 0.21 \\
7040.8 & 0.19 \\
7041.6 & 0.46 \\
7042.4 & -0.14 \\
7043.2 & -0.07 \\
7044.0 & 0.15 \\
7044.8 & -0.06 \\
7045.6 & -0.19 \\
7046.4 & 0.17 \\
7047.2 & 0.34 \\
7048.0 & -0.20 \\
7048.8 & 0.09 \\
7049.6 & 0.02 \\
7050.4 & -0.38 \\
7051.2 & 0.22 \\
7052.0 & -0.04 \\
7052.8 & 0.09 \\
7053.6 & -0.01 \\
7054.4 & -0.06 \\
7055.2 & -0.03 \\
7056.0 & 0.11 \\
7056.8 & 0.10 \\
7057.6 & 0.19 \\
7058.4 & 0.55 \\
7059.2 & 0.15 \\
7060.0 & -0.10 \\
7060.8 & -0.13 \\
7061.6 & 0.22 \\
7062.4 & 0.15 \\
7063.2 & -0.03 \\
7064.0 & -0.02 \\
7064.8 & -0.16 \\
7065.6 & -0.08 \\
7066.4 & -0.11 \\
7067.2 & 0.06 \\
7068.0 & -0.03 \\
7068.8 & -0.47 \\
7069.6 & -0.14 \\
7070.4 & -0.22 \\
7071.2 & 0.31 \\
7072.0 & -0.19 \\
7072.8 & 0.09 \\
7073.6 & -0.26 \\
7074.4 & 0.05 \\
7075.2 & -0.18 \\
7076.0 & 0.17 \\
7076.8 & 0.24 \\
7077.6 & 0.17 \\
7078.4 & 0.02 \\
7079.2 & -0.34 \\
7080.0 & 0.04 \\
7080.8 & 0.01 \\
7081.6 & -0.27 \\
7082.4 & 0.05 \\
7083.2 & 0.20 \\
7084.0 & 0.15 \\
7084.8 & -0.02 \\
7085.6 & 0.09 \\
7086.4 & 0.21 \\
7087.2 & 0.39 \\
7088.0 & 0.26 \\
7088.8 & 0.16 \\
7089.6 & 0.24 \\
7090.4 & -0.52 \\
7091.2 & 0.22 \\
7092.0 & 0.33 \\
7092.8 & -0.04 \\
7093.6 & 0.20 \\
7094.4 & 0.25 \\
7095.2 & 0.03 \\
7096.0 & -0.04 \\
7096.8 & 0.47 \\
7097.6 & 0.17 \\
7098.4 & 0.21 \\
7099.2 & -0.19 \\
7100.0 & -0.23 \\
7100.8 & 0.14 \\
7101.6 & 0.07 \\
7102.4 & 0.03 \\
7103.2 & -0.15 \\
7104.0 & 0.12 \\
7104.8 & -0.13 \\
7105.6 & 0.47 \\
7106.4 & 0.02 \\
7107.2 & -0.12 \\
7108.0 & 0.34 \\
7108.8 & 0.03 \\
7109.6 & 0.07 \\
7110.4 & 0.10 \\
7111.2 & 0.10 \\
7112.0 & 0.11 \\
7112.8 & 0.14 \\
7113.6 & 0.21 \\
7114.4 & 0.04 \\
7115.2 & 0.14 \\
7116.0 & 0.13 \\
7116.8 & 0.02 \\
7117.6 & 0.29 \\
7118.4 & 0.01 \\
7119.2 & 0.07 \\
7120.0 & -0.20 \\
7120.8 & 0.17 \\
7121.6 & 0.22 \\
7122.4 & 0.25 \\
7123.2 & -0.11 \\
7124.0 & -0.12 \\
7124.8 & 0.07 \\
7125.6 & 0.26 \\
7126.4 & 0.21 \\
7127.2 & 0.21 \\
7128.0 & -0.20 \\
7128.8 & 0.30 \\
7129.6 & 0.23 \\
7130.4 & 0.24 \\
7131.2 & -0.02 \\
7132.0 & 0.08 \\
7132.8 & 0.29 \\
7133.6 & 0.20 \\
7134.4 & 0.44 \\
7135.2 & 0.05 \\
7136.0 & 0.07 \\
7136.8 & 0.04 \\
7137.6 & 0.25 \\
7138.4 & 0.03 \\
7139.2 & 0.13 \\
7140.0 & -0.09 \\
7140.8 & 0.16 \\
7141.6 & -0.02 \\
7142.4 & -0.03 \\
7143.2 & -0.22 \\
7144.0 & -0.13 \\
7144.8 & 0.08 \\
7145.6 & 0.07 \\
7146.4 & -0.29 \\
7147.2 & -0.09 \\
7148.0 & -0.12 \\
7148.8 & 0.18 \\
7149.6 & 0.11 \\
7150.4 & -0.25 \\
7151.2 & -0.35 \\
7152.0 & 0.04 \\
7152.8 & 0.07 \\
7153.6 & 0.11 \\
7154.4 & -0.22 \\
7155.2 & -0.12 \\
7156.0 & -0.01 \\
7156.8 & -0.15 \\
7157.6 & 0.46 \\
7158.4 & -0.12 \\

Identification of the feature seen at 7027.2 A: [O II] 3727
